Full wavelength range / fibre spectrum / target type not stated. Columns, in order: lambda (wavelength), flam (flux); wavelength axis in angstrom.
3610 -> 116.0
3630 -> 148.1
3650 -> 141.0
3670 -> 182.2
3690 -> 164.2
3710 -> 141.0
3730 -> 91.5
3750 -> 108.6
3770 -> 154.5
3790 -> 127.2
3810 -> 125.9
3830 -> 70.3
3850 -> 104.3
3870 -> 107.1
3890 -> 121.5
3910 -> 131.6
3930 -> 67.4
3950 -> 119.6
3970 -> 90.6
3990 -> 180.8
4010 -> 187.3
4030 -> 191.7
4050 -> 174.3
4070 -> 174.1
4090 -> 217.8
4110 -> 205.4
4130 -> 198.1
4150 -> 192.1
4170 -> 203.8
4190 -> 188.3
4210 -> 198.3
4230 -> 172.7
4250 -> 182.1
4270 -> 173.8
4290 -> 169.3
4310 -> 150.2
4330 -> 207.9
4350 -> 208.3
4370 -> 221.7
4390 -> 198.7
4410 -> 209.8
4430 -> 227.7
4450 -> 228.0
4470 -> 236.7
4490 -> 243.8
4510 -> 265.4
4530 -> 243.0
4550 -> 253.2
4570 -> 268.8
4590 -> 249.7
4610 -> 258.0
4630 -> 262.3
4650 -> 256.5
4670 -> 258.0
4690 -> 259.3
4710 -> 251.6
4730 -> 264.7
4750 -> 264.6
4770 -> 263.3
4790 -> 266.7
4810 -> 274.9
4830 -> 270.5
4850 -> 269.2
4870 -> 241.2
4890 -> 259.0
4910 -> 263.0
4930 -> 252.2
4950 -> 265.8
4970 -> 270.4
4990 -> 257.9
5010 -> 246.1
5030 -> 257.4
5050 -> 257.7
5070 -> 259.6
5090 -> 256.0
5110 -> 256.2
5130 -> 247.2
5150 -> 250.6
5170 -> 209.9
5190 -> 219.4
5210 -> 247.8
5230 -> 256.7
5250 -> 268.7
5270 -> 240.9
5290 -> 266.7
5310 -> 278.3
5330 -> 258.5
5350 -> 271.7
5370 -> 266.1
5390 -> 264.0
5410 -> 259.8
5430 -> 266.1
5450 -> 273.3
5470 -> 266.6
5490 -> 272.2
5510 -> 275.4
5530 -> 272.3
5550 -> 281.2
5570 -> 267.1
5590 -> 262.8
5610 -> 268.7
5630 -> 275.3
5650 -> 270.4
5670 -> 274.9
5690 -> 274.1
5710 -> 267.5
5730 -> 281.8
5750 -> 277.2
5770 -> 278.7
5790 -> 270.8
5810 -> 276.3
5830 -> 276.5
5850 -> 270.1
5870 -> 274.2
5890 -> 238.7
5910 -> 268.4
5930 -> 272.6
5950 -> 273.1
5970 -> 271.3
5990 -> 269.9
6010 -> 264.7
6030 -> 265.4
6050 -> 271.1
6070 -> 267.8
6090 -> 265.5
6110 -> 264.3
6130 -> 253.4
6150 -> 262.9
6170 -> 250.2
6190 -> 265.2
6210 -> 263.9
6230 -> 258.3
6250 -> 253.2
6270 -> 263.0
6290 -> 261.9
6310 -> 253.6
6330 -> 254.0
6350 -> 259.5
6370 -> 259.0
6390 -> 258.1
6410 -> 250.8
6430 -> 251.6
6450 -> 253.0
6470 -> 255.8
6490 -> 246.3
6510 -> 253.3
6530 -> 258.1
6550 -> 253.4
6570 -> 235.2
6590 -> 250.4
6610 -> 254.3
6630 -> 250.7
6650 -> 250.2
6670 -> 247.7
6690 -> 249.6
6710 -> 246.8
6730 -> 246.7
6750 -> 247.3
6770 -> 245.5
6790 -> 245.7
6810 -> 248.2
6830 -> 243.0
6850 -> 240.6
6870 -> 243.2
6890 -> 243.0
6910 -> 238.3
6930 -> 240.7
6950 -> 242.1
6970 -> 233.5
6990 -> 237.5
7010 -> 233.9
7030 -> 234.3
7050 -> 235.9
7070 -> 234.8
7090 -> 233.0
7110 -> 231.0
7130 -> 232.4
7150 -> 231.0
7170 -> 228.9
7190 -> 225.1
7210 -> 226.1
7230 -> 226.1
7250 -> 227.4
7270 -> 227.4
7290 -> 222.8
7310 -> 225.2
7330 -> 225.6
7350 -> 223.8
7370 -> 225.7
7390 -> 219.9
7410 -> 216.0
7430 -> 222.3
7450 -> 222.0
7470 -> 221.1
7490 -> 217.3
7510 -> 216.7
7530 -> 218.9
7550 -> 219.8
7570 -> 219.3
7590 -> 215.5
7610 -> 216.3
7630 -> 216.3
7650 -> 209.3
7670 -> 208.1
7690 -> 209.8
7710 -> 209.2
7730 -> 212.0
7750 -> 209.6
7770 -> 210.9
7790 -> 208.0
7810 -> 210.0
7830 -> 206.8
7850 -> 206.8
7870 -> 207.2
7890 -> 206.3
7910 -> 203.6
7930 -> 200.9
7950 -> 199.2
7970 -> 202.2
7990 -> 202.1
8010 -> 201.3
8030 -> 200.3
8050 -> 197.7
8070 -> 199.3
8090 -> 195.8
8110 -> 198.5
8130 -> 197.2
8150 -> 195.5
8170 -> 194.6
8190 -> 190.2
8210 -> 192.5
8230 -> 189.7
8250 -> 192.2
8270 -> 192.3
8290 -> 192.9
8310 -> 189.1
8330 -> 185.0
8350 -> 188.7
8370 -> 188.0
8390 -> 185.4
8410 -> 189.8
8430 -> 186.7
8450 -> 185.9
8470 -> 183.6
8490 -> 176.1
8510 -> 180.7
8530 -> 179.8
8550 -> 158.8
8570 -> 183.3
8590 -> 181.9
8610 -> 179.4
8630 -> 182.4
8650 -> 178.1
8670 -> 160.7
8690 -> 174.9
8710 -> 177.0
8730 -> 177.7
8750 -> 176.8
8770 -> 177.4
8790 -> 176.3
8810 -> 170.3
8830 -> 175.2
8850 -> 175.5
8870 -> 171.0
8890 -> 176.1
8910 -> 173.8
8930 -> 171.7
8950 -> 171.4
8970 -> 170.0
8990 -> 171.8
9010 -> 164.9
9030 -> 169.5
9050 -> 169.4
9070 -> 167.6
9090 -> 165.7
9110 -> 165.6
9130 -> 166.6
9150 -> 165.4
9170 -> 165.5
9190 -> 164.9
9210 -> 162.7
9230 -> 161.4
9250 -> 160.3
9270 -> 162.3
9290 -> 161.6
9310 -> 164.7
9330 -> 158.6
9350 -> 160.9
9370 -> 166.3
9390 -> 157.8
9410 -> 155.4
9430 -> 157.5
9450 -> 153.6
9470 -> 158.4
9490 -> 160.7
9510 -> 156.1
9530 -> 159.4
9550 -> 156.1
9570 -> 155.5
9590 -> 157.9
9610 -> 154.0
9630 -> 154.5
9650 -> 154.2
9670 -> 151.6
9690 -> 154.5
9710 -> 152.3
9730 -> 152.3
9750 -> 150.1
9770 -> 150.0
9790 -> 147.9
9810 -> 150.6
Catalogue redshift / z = 0.000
